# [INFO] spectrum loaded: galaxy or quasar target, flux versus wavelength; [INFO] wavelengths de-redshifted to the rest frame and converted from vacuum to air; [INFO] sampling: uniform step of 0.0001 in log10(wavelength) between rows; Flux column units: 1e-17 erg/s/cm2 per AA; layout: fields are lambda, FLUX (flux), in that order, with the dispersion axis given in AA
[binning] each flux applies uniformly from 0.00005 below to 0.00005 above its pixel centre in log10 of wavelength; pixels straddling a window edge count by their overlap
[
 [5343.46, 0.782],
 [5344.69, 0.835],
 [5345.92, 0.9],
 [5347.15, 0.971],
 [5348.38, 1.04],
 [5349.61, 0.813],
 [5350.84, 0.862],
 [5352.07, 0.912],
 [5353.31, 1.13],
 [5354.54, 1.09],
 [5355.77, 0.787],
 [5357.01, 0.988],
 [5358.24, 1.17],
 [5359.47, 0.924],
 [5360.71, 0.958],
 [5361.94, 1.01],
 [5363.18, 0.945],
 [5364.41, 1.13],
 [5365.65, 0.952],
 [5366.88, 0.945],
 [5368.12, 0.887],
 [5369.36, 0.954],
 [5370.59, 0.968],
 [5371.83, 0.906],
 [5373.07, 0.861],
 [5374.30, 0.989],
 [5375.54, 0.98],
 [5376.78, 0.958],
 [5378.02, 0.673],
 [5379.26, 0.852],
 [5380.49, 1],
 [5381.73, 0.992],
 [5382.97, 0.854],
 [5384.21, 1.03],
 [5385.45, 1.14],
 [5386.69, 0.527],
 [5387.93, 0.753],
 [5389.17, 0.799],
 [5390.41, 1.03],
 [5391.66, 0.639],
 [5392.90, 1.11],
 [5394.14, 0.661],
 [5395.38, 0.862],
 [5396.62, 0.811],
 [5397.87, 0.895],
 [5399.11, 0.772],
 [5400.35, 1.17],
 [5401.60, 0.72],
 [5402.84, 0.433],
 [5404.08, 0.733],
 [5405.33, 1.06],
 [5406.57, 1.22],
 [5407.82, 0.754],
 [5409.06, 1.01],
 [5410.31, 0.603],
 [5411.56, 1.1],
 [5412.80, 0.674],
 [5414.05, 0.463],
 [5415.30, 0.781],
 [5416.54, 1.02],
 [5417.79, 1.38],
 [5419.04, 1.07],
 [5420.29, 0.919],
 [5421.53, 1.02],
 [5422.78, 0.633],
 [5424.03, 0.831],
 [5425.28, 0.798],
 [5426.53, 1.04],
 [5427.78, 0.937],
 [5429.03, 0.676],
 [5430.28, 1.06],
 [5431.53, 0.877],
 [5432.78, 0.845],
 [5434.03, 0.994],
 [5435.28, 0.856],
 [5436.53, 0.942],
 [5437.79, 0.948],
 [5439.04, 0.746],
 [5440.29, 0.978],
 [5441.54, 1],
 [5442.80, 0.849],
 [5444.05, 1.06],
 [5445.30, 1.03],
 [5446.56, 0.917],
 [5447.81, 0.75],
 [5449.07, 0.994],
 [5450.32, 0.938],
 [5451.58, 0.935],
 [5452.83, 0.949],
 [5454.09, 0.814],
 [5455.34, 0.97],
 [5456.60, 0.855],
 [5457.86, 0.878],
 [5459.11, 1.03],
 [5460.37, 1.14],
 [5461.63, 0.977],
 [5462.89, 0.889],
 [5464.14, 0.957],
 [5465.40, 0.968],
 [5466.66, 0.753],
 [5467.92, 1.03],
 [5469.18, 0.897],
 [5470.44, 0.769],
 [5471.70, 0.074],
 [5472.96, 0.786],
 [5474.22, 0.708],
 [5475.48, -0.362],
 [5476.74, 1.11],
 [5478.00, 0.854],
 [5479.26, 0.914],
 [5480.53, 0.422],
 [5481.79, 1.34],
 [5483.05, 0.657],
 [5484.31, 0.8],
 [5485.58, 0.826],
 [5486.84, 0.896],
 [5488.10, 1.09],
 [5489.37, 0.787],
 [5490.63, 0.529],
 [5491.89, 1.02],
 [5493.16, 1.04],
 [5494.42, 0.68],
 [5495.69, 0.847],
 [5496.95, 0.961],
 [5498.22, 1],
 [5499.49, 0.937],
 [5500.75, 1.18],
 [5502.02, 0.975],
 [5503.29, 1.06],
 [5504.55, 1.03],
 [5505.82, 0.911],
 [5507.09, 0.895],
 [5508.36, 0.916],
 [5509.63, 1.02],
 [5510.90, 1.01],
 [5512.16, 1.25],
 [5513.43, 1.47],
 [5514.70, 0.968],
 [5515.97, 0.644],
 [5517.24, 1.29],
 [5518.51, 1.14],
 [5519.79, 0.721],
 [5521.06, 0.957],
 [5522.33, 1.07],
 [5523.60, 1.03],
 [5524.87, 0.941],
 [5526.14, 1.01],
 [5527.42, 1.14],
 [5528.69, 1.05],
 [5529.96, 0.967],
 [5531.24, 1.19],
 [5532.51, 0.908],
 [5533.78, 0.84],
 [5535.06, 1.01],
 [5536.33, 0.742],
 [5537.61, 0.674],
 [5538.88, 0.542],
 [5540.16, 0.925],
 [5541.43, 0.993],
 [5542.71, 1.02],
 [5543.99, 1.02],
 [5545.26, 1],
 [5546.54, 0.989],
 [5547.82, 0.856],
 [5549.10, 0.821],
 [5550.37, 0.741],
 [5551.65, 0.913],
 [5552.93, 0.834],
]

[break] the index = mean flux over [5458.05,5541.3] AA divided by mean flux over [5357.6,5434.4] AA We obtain 1.01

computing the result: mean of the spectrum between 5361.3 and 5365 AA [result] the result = 1.03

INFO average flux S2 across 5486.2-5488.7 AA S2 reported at 0.994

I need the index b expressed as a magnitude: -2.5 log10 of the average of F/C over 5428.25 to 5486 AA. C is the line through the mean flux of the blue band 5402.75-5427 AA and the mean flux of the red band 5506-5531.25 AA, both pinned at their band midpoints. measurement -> 0.10 mag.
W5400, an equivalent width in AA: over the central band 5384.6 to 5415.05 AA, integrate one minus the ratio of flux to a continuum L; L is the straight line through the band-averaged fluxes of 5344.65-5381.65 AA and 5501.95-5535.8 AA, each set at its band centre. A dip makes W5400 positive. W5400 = 4.2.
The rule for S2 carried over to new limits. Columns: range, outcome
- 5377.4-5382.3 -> 0.879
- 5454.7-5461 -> 0.974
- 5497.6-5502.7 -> 1.02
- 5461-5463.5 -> 0.932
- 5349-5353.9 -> 0.928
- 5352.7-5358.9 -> 1.03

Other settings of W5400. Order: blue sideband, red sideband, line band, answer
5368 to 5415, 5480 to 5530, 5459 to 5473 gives 1.1 AA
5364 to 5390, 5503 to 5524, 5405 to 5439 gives 1.6 AA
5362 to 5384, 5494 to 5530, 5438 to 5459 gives 1.2 AA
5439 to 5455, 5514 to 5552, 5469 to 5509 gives 4.4 AA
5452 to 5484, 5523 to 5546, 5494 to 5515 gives -2.9 AA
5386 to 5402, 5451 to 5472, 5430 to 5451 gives -1.4 AA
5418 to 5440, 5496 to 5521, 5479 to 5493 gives 1.9 AA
